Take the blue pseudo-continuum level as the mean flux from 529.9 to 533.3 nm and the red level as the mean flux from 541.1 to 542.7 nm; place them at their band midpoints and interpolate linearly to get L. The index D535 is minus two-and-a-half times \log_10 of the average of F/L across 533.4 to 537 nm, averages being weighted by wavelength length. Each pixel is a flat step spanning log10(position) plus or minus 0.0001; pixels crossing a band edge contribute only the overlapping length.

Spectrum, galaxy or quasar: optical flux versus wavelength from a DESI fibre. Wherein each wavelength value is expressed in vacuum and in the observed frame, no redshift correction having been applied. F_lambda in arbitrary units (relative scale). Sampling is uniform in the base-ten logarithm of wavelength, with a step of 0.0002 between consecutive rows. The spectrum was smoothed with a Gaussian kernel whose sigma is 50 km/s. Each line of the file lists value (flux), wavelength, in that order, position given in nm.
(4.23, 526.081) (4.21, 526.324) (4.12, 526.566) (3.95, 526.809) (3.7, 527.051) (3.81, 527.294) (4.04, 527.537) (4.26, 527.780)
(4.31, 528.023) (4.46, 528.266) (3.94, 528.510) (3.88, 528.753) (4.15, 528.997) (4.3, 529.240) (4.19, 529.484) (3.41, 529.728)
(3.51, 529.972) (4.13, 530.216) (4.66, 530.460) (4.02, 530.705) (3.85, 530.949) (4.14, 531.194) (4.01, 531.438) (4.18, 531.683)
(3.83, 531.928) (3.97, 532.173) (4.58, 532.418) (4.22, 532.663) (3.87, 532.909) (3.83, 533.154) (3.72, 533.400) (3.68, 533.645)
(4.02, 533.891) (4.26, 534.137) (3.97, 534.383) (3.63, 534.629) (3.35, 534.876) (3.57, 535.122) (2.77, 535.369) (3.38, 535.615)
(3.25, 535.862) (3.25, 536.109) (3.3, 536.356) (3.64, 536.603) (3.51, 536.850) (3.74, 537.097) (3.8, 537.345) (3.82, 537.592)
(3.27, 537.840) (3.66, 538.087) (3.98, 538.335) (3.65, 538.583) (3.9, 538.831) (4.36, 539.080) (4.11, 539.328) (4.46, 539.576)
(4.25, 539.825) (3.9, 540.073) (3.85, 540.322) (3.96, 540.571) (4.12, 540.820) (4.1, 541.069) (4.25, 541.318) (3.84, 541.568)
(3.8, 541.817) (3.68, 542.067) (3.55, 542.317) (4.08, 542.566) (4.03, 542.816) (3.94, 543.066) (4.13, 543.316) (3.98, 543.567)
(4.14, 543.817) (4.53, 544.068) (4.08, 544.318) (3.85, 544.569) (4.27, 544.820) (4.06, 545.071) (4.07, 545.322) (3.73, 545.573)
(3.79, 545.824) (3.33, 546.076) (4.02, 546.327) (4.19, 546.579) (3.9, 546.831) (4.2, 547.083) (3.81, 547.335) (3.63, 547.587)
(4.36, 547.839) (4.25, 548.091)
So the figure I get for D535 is 0.13 mag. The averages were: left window 4.06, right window 3.88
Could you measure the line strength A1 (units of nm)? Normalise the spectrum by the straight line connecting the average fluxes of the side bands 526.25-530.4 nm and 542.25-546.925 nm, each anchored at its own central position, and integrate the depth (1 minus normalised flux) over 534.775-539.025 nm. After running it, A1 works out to 0.50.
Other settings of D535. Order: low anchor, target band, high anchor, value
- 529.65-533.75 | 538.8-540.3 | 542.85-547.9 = -0.044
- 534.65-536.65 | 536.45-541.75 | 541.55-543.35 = -0.090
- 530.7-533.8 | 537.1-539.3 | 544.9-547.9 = 0.041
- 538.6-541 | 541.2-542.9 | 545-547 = 0.035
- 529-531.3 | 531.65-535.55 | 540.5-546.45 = 0.052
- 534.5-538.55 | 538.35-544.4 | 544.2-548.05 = -0.083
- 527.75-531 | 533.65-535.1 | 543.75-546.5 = 0.065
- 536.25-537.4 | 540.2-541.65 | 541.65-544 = -0.054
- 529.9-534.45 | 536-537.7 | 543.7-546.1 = 0.126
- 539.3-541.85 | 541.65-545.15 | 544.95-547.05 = -0.008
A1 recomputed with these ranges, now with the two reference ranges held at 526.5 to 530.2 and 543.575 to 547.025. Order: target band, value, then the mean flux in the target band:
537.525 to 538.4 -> 0.076 nm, 3.65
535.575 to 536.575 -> 0.170 nm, 3.32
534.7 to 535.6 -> 0.164 nm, 3.27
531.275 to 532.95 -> -0.043 nm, 4.11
